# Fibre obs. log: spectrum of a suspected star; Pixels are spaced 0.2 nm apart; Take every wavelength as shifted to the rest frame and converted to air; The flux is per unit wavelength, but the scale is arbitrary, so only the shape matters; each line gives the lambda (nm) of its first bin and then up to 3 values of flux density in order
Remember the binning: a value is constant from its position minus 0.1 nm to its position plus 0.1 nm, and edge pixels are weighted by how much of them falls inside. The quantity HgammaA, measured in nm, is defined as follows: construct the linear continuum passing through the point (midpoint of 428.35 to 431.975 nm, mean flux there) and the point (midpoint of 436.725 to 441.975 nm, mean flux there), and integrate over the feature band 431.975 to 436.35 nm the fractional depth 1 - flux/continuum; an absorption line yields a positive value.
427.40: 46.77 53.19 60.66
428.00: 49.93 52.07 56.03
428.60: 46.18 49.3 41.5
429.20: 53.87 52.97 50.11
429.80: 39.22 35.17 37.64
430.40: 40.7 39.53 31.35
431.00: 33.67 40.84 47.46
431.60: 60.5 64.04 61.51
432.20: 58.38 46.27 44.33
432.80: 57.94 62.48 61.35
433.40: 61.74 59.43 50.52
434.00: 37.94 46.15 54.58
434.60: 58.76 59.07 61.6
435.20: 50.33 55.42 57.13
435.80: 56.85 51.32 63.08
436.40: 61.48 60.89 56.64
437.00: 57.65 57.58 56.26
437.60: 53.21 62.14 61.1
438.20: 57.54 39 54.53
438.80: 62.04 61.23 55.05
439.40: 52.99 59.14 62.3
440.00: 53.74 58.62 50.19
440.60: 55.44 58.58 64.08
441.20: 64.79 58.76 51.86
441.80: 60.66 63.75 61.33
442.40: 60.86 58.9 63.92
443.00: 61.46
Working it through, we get -0.39 nm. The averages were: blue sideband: 45.7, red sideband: 57.2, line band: 55.2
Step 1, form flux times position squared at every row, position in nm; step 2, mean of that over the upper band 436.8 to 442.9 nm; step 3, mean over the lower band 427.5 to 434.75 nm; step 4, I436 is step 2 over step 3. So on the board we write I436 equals 1.2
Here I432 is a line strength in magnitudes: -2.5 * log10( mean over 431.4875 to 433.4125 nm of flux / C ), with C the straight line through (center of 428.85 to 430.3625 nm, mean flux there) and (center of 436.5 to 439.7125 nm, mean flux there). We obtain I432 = -0.19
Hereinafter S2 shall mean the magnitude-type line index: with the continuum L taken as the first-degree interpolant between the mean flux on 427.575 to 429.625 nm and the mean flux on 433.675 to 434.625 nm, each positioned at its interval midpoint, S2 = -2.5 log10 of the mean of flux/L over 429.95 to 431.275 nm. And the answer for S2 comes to 0.34 mag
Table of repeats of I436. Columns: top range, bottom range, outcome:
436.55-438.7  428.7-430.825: 1.34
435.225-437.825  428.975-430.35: 1.33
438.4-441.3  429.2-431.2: 1.47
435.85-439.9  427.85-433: 1.23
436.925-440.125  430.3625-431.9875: 1.28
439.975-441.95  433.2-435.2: 1.10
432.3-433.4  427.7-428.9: 1.08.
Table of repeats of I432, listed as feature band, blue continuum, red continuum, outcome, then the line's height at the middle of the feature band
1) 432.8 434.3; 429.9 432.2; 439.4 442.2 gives -0.12 mag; 48.7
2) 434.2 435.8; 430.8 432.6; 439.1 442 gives -0.06 mag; 52.9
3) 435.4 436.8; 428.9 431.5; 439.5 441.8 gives -0.14 mag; 51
